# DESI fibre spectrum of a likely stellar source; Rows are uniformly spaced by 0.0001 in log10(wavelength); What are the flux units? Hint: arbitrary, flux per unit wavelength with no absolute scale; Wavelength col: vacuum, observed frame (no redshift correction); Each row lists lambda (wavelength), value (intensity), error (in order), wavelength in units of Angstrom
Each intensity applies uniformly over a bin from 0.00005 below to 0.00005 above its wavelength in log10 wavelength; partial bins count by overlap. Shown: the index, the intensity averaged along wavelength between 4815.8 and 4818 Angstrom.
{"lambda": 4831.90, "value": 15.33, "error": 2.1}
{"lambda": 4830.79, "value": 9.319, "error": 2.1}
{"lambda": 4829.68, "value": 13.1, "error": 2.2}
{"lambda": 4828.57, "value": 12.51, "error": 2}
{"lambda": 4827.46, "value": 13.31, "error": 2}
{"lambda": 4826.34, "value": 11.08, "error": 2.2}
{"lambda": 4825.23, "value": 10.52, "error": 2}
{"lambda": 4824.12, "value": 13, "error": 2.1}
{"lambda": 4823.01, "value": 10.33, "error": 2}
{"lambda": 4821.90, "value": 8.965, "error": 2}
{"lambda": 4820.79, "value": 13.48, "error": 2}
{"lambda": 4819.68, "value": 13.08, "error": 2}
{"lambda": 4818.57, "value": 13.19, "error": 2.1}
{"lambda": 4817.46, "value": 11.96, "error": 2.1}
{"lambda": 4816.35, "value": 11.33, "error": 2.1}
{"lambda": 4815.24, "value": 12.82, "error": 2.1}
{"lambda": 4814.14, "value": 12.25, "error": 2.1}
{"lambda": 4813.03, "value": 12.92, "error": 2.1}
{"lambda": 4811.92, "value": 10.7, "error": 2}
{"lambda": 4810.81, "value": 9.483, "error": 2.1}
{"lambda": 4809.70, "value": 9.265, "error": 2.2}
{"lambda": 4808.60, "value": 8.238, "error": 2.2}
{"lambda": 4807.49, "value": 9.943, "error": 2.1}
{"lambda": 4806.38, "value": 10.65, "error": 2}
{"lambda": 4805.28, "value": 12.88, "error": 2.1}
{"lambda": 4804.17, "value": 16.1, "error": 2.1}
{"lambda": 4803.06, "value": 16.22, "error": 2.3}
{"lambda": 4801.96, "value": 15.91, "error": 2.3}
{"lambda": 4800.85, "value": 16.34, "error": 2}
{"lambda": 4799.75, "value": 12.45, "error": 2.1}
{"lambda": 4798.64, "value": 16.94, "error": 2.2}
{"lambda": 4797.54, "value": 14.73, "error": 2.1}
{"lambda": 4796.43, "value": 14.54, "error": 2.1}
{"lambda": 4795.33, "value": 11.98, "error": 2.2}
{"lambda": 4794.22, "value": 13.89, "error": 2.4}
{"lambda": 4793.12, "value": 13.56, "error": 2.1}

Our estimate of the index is 11.6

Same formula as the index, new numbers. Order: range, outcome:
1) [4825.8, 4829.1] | 12.3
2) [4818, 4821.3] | 13.2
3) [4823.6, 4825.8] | 11.7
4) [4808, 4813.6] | 10.1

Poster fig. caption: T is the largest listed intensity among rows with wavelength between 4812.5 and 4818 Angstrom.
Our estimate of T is 12.92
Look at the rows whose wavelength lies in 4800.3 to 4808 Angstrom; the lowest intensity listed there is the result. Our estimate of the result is 9.943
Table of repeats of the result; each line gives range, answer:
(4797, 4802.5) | 12.45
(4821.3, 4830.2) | 8.965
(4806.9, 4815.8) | 8.238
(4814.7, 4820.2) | 11.33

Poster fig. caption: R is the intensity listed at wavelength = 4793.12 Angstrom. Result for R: 13.56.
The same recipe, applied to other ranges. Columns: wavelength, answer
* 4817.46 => 11.96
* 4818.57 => 13.19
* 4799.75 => 12.45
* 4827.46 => 13.31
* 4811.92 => 10.7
